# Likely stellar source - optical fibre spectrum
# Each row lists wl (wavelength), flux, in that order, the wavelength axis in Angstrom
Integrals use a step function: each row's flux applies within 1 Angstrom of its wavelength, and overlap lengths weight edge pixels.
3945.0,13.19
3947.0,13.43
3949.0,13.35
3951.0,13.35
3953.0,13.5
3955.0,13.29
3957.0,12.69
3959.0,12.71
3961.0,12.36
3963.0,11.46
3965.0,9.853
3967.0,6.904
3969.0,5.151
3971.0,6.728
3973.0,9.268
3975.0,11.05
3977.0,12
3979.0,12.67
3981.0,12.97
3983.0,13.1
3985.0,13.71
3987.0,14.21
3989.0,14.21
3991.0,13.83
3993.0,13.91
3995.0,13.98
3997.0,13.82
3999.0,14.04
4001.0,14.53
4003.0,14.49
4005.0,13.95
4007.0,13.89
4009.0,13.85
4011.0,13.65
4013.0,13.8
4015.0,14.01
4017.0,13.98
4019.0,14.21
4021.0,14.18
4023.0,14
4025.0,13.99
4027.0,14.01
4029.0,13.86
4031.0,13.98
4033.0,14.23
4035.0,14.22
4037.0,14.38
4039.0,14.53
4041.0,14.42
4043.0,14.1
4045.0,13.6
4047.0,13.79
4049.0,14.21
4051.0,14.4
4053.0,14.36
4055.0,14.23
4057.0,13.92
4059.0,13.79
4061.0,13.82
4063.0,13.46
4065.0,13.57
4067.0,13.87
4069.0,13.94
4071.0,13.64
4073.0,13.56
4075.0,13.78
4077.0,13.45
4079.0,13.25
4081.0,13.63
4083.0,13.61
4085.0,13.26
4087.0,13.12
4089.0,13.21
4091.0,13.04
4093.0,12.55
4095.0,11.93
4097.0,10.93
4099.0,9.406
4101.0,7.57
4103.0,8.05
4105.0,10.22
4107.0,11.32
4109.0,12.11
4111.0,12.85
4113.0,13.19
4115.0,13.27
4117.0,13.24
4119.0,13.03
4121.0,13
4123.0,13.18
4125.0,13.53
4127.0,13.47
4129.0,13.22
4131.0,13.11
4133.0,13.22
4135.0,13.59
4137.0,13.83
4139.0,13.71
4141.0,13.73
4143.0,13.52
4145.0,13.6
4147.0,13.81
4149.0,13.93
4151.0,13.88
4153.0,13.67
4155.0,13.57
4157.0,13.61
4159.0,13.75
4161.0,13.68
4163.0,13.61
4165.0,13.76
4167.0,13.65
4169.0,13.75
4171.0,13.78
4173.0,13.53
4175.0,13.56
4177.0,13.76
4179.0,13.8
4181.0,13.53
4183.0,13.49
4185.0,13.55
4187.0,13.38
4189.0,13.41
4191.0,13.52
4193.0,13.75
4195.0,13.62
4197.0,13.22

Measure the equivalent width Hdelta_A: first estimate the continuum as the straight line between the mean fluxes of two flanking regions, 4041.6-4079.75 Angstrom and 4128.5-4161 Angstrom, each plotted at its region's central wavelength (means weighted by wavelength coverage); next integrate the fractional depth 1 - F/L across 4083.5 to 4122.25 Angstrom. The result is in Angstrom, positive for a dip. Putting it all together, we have 5.19 Angstrom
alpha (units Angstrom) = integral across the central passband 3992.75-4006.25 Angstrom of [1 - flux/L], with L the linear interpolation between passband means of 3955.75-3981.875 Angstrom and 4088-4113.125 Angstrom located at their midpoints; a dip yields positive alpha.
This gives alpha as -4.4 Angstrom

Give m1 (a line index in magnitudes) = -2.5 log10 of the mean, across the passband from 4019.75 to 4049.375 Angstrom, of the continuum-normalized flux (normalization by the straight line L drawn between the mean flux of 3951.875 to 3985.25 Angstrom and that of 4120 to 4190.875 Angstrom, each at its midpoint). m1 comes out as -0.178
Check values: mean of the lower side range 11.1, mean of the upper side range 13.6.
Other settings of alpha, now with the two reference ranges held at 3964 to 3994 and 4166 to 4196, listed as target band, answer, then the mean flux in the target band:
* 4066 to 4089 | -2.1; 13.5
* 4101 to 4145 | 0.9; 12.7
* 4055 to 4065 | -1.3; 13.8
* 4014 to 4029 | -2.9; 14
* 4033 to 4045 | -2.3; 14.3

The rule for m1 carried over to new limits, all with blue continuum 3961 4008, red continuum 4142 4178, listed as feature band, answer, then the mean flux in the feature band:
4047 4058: -0.115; 14.2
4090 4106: 0.248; 10.5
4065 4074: -0.068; 13.7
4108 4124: 0.027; 13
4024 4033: -0.118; 14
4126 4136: 0.009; 13.3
